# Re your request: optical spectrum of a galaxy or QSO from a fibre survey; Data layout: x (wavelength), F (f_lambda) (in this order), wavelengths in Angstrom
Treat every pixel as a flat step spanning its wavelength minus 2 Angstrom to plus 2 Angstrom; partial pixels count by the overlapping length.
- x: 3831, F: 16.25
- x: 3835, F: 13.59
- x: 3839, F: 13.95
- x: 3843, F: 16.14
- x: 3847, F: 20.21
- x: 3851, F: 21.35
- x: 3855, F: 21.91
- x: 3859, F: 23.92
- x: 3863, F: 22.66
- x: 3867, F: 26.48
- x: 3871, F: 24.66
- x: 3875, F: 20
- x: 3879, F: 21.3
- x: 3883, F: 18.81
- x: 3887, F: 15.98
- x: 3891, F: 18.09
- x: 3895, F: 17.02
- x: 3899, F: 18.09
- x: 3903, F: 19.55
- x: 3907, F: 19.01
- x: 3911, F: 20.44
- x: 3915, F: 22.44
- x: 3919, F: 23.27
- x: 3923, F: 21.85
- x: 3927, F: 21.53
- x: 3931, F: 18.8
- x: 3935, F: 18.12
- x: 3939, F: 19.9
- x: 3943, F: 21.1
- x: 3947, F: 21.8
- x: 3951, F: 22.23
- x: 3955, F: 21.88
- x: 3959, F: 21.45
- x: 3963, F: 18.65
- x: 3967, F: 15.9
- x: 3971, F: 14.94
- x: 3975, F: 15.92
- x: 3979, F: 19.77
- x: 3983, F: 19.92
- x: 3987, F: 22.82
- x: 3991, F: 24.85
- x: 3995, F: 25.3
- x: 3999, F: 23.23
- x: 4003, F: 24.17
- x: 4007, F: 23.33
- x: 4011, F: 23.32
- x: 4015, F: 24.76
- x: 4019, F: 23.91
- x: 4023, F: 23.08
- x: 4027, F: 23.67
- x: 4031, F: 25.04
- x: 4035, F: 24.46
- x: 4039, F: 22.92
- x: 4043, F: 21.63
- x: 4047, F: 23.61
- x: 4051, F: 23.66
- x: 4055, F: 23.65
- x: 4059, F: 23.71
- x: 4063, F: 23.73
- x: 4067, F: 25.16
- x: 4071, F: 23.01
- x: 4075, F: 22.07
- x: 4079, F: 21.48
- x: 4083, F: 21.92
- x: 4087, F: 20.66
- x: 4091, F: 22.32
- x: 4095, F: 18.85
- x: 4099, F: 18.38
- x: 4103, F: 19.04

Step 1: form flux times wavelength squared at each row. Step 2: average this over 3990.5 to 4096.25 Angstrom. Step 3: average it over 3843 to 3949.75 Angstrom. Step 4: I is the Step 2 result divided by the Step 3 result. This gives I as 1.21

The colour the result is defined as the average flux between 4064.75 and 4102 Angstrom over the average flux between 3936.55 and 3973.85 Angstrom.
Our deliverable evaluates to 1.1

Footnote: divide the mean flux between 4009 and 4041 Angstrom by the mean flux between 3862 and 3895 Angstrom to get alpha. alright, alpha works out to 1.2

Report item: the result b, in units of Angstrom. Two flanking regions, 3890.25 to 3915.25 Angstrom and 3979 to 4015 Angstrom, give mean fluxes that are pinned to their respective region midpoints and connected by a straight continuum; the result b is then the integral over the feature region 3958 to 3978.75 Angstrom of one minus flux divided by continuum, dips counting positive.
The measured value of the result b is 4.3 Angstrom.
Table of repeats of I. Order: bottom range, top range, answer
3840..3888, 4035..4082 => 1.21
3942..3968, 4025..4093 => 1.18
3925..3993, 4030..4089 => 1.21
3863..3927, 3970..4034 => 1.16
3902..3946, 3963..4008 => 1.04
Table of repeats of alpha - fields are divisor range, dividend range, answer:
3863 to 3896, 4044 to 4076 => 1.15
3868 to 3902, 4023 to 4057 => 1.21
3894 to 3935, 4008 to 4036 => 1.19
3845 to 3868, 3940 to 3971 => 0.89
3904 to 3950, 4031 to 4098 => 1.09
